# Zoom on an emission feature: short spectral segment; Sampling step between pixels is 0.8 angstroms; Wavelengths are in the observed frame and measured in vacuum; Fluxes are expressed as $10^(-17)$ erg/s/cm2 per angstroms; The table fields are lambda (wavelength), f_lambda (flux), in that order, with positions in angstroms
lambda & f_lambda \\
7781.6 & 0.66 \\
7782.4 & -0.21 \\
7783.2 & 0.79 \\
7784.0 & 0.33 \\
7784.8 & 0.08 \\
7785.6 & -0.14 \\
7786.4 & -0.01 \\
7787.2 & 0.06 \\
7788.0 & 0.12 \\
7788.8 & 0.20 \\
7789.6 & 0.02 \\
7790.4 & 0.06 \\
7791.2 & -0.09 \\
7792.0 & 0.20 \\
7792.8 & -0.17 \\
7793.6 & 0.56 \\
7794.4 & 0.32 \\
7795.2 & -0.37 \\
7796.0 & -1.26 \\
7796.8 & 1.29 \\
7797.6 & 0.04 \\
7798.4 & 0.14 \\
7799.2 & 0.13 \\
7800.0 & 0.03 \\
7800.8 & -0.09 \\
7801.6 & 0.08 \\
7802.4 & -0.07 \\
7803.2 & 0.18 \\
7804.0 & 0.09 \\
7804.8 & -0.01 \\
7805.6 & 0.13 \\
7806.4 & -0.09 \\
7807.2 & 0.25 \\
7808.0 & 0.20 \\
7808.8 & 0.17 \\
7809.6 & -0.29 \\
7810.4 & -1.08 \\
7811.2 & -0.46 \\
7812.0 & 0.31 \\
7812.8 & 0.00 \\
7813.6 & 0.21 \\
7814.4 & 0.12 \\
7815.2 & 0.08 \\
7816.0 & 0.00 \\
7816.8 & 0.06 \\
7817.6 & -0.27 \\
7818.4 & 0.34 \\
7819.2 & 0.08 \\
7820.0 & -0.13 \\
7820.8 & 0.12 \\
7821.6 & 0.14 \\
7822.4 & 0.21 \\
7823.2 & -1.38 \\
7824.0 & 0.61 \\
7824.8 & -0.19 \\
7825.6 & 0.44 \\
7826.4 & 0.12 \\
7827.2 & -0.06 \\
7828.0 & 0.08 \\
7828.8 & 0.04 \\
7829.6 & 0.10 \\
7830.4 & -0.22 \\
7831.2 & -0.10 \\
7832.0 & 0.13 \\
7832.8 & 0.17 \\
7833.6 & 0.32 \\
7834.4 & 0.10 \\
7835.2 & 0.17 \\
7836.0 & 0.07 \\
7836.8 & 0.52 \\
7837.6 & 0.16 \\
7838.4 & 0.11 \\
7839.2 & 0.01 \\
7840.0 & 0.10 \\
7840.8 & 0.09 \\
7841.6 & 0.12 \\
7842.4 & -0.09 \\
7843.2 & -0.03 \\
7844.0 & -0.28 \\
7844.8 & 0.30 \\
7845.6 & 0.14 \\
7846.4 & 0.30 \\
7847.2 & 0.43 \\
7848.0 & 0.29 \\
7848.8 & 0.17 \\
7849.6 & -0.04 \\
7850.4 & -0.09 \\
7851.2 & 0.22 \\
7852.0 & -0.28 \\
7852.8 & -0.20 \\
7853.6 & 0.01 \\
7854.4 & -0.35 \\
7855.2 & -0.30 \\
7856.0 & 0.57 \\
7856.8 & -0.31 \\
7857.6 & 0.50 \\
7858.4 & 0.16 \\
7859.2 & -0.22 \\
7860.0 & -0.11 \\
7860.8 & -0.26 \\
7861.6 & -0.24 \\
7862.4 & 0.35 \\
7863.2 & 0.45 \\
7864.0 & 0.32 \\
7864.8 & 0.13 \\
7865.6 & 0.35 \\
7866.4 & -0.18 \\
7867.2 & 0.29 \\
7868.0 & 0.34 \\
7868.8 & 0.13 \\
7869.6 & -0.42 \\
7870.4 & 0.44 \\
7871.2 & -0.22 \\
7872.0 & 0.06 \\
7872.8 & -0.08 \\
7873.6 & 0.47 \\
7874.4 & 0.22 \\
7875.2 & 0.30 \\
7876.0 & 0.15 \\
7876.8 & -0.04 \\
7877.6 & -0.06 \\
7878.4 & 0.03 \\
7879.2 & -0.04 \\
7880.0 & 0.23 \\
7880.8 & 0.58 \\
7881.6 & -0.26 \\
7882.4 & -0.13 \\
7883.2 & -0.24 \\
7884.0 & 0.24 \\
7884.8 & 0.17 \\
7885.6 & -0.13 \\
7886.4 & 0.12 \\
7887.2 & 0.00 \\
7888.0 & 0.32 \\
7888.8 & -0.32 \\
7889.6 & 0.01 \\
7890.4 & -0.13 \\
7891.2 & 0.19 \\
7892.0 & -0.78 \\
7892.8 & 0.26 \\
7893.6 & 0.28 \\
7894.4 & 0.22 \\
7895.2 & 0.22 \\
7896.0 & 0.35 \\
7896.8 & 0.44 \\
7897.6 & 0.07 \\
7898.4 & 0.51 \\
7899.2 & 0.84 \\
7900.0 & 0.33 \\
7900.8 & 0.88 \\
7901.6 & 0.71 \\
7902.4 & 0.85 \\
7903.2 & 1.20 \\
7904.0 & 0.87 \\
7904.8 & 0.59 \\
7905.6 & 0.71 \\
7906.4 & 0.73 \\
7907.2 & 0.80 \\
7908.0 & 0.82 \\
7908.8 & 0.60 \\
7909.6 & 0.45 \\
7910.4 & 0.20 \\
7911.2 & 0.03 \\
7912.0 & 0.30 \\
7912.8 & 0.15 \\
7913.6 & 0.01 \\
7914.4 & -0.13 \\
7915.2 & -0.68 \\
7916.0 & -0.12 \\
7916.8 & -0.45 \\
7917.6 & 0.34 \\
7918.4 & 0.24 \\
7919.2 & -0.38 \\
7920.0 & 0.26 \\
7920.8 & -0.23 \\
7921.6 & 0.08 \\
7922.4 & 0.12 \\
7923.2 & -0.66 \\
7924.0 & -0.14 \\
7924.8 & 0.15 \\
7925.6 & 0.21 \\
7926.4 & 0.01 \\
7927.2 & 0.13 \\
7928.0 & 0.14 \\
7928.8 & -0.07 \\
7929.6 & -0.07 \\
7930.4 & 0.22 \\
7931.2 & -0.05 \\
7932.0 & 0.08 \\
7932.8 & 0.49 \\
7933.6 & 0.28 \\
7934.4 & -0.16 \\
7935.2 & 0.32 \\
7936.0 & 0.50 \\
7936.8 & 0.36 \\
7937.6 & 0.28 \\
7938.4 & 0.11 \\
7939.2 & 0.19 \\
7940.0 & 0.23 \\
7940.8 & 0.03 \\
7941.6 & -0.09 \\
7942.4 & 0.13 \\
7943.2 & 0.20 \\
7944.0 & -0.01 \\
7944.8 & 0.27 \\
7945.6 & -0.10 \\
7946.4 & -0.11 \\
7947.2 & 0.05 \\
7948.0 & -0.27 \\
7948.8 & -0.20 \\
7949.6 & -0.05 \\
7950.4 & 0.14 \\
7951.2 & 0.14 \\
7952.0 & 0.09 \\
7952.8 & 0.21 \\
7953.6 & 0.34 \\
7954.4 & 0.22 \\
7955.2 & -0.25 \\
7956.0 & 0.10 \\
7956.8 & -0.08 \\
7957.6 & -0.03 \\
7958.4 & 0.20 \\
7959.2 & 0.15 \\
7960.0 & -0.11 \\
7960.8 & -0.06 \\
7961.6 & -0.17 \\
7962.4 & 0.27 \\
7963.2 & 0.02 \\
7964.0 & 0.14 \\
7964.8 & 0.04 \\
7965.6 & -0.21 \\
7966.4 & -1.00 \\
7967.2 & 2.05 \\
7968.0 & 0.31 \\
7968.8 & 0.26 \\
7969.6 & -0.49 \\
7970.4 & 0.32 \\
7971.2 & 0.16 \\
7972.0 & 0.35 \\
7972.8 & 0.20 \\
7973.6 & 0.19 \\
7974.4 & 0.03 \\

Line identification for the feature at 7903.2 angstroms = [O II] 3727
